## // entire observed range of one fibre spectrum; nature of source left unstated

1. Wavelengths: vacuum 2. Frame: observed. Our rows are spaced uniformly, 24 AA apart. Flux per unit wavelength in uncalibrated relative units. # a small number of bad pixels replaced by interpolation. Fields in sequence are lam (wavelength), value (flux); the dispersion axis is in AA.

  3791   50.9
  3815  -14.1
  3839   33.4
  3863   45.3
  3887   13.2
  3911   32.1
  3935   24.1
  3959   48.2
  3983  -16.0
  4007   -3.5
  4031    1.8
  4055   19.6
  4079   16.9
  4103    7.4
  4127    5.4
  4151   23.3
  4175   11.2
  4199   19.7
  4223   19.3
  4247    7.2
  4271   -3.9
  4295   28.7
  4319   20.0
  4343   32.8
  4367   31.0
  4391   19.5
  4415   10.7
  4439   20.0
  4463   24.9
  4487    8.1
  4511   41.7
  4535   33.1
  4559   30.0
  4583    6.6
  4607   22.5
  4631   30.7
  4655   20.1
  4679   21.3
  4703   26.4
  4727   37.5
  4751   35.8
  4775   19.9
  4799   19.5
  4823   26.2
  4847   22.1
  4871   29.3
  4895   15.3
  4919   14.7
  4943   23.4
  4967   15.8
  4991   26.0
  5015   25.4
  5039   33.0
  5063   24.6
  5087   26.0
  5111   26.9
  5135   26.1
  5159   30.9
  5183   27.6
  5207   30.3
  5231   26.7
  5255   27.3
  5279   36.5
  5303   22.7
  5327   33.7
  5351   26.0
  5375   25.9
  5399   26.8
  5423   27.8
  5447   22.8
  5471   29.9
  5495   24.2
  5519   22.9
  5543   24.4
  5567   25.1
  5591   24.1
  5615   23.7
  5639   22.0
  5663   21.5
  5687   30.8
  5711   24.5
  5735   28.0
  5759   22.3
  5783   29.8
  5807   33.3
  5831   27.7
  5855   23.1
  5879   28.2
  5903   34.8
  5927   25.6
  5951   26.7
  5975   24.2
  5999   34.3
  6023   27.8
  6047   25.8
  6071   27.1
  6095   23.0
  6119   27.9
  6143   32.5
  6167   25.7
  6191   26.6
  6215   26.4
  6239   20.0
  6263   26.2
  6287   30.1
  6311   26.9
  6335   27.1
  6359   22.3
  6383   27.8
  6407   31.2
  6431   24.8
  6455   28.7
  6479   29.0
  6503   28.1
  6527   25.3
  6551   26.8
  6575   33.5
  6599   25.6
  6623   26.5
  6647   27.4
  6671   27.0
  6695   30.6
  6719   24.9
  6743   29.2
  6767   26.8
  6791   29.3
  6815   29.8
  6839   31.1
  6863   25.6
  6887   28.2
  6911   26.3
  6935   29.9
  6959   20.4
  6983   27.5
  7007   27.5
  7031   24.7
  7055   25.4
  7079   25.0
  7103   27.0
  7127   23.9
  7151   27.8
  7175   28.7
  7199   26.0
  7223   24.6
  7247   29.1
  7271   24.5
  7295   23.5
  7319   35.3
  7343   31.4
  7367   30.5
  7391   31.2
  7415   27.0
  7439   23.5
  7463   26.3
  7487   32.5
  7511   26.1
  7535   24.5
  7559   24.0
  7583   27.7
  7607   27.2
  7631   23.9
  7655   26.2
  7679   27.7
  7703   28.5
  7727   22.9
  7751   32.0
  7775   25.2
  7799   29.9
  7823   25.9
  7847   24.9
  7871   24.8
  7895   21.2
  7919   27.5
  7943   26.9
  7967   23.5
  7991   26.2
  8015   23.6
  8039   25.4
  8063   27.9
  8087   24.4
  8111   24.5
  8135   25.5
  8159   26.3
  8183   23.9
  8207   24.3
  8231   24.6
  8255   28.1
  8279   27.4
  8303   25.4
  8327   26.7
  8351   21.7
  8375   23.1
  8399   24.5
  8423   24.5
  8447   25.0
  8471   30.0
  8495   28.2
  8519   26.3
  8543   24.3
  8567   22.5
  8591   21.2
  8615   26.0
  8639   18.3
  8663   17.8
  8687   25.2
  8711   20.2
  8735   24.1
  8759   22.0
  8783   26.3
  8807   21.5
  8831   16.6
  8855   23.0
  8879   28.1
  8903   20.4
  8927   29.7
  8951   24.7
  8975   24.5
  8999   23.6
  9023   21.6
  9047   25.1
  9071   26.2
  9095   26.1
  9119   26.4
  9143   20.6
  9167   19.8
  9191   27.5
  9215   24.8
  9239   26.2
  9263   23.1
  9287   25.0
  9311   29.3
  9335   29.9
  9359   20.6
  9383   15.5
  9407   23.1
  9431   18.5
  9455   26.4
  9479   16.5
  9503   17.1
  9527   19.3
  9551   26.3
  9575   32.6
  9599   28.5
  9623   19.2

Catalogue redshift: 0.11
